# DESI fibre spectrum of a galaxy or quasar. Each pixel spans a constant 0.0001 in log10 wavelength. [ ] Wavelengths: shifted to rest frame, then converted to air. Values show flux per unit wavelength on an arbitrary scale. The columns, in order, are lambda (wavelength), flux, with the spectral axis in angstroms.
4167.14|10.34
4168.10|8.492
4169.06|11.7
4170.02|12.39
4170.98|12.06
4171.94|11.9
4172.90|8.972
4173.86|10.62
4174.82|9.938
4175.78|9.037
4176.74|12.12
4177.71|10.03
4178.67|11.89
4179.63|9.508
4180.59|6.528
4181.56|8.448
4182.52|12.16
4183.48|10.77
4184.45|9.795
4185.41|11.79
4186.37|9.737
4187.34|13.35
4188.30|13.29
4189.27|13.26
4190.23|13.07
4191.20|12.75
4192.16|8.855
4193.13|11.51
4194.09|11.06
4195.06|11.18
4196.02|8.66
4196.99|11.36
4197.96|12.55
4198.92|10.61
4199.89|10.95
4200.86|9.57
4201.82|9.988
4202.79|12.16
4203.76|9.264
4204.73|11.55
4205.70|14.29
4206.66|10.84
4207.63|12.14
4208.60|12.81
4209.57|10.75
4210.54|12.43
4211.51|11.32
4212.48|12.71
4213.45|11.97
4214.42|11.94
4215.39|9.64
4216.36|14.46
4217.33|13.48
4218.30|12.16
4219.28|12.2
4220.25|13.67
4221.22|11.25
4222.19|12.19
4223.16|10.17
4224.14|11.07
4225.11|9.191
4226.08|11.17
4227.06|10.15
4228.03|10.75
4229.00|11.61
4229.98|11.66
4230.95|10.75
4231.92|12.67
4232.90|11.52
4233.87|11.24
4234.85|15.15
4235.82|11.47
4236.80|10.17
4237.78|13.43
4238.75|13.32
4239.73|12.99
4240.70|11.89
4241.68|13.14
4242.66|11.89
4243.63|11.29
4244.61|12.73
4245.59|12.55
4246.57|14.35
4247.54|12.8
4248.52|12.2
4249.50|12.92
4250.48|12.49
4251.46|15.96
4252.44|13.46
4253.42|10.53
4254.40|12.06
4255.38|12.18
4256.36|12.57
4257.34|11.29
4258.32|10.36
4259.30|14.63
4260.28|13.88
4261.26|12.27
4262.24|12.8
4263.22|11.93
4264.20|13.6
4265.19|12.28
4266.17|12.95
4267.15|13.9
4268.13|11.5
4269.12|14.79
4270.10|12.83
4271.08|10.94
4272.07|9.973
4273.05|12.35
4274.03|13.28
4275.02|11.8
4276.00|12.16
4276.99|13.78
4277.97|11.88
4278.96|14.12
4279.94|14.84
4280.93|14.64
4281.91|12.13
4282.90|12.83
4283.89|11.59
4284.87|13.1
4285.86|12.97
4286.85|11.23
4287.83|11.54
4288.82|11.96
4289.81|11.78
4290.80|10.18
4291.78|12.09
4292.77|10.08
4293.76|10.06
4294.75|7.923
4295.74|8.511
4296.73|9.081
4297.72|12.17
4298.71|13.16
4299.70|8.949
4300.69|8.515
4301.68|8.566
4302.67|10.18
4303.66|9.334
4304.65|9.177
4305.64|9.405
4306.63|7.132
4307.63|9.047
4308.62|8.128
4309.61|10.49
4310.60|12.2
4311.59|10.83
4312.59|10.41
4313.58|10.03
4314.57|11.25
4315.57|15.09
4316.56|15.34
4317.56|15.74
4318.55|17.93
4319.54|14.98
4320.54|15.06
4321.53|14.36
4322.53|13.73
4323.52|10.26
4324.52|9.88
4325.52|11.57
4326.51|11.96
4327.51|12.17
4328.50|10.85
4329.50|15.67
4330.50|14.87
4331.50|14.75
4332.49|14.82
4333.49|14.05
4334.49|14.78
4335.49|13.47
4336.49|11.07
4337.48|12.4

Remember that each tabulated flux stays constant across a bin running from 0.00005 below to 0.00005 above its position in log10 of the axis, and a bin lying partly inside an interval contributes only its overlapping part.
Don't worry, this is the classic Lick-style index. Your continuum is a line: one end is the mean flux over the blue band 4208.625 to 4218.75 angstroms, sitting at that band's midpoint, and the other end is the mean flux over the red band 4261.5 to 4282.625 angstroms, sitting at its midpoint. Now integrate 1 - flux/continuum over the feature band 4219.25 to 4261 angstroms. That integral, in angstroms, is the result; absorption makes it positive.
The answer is 0.9 angstroms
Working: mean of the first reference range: 12.1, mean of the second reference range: 12.8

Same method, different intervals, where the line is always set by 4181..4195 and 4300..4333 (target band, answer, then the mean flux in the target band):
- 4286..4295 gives 0.68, 10.9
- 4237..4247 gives -0.92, 12.7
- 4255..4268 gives -1.05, 12.6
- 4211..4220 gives -0.59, 12.2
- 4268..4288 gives -1.47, 12.6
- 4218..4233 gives 0.21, 11.4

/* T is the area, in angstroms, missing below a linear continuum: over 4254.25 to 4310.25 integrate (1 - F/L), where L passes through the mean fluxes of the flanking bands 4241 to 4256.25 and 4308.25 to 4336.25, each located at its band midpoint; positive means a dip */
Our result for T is 5.7 angstroms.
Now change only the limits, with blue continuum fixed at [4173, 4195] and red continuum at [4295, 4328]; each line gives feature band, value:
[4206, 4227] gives -1.5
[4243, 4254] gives -1.7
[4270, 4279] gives -0.8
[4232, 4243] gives -1.3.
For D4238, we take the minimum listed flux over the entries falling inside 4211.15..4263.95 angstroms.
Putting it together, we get 9.191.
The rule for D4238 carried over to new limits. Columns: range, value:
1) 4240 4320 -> 7.132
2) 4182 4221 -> 8.66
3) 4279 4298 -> 7.923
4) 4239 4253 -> 11.29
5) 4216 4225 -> 10.17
